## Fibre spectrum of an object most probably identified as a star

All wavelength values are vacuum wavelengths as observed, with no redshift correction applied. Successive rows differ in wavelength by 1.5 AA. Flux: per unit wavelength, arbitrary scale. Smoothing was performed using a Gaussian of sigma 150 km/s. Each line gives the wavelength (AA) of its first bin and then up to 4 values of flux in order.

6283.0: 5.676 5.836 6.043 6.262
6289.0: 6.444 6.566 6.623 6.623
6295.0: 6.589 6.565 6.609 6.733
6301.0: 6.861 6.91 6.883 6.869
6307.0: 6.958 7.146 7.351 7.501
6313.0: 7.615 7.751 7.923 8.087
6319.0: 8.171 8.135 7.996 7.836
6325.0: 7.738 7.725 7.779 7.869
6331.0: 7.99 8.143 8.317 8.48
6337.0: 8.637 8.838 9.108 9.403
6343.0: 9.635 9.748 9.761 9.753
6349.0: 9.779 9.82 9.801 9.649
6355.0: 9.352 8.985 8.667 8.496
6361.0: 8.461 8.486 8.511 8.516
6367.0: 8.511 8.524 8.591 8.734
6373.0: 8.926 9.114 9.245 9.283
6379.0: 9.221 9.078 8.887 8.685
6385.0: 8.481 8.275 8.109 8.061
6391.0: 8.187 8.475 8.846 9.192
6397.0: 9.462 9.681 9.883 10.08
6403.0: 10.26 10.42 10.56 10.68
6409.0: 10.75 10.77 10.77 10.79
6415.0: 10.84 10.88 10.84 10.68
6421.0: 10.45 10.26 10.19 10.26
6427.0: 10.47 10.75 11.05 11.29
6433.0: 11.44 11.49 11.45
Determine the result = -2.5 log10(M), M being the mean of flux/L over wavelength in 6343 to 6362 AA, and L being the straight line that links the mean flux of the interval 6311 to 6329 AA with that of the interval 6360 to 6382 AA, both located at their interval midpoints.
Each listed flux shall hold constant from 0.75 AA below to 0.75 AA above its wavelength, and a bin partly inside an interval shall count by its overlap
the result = -0.11 mag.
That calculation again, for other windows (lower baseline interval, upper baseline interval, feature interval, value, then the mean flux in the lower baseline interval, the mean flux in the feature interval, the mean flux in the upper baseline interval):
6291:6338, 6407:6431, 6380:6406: 0.089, 7.5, 9.11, 10.7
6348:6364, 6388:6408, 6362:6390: 0.070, 9.13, 8.7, 9.45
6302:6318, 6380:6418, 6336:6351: -0.149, 7.36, 9.43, 9.63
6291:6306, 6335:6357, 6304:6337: 0.024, 6.72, 7.78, 9.4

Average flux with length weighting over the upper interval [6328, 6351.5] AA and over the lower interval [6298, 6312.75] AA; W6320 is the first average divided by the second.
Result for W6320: 1.28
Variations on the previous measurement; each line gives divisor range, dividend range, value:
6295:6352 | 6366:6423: 1.18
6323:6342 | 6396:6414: 1.25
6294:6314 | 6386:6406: 1.32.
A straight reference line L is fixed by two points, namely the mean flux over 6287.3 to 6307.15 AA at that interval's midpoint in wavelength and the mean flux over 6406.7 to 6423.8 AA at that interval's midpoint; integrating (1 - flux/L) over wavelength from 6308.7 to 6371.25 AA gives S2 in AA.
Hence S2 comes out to -3.4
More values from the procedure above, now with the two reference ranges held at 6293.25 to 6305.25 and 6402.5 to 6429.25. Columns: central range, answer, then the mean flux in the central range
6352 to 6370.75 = 0.01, 8.77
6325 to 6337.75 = -0.49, 8.1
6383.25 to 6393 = 1.38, 8.3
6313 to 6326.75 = -0.94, 7.92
